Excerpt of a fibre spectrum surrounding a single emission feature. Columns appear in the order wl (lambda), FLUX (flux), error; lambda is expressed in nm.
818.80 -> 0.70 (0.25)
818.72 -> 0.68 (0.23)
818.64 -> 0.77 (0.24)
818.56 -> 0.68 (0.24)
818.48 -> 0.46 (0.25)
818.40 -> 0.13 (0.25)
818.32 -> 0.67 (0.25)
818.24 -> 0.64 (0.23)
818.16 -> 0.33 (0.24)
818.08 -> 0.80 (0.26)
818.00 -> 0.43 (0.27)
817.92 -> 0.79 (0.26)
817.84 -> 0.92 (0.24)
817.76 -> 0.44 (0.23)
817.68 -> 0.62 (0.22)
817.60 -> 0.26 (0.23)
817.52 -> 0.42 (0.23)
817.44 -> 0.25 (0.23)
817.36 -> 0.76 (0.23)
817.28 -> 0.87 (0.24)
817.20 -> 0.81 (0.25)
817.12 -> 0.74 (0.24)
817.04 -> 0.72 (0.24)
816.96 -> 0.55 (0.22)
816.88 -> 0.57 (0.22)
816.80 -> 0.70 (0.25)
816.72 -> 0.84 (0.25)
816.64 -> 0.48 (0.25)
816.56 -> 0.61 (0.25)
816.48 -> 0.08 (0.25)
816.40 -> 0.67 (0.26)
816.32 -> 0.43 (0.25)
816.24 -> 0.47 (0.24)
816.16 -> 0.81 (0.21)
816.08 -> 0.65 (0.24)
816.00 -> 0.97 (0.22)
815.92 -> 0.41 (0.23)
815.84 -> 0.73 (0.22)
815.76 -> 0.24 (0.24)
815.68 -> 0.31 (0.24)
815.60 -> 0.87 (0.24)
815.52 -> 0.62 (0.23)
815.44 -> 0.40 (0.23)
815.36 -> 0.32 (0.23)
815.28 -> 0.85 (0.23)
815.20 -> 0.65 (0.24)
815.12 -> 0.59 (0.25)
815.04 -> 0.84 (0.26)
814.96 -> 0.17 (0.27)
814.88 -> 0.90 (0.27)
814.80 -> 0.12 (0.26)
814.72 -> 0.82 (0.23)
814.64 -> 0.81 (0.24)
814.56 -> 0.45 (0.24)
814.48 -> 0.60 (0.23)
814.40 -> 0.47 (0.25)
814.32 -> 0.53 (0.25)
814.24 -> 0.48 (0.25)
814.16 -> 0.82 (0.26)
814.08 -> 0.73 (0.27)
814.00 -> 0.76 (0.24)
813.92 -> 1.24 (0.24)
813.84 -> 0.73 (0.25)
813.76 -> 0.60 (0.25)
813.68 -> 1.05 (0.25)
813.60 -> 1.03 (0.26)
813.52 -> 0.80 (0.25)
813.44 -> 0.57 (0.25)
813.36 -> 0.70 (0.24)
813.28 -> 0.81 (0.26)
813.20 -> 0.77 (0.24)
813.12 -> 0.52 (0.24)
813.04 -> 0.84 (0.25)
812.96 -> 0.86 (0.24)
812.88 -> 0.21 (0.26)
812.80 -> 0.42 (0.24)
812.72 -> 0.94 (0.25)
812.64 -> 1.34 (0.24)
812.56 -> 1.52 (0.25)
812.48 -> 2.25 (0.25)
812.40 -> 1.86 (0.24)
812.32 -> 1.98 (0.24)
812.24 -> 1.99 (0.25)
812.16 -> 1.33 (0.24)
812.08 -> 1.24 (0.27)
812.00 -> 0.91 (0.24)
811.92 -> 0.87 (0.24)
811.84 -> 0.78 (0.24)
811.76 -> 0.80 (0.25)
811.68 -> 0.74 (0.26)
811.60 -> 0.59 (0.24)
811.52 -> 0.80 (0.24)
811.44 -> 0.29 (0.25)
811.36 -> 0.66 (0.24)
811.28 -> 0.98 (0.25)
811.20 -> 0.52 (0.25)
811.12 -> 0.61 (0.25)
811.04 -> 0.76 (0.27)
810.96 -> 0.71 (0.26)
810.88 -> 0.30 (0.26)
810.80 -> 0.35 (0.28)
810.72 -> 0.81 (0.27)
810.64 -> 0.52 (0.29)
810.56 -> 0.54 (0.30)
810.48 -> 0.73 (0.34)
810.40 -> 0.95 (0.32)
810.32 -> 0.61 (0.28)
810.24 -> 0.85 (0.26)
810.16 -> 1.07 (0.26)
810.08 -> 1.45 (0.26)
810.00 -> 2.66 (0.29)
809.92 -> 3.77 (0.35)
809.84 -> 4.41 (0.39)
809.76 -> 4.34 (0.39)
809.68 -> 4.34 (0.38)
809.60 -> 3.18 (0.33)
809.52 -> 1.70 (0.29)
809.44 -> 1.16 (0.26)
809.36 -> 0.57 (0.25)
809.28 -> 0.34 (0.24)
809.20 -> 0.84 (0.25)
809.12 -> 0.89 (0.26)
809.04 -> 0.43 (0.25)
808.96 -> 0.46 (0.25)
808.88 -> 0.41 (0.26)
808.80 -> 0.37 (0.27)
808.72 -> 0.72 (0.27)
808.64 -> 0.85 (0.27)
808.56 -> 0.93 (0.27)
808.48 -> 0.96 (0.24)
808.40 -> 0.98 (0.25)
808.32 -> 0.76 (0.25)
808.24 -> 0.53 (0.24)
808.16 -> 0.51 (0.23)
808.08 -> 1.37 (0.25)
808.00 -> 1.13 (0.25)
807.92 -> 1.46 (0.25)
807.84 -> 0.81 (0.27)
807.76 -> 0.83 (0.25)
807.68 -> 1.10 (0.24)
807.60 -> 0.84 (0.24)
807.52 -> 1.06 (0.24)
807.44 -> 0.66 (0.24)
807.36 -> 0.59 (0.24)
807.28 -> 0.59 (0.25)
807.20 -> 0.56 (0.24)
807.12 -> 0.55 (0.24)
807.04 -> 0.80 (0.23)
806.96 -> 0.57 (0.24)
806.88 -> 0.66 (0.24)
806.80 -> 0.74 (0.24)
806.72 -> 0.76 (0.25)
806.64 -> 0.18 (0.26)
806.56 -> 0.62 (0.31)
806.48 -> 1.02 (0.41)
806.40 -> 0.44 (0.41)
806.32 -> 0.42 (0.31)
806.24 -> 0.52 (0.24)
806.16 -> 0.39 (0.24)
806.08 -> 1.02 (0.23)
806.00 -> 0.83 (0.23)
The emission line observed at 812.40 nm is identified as [N II]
